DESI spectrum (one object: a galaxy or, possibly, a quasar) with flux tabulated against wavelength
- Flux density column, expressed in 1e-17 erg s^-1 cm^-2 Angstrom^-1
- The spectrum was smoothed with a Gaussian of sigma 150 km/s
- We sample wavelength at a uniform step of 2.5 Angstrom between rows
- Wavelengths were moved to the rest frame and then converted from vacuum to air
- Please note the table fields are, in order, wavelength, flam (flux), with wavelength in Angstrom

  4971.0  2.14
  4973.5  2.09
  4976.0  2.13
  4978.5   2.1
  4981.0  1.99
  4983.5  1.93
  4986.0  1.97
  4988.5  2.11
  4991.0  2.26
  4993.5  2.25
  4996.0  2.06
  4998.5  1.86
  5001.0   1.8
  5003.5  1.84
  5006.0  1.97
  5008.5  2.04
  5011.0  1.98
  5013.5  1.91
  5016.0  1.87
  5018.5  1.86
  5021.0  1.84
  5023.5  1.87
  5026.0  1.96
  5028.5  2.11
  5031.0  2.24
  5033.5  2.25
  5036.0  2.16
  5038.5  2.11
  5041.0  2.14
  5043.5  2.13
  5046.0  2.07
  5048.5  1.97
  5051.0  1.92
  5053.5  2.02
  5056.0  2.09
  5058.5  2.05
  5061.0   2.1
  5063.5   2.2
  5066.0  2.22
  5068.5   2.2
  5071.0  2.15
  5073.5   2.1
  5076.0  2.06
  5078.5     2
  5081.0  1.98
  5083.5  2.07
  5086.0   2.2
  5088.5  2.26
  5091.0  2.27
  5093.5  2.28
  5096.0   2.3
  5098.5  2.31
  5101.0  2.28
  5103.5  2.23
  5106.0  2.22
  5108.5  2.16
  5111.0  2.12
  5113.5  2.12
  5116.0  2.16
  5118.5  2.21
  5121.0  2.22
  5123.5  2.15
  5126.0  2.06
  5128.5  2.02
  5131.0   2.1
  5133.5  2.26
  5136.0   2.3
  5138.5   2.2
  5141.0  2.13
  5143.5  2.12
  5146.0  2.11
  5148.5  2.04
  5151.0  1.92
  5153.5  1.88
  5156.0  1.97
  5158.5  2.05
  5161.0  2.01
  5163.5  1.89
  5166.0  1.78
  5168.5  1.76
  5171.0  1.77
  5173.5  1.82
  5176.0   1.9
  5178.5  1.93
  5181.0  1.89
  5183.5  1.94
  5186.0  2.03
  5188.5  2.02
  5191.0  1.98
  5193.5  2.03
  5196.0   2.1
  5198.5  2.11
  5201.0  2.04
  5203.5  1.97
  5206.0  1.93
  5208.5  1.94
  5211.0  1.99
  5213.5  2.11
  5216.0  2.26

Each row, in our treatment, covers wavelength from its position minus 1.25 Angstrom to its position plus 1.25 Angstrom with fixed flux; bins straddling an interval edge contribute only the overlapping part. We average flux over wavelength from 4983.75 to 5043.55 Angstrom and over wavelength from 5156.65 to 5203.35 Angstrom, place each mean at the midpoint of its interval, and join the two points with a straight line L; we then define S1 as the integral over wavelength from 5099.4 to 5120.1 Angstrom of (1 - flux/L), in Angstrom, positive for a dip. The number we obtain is -2.2 Angstrom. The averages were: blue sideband 2.02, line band 2.19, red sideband 1.95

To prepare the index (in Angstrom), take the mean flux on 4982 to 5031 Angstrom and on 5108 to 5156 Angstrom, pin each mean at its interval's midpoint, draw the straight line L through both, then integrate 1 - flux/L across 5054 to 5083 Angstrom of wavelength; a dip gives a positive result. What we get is -0.8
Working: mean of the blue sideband 1.98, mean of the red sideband 2.12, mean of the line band 2.1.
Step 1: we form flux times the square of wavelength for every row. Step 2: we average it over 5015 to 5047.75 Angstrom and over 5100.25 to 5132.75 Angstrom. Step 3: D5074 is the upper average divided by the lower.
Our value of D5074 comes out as 1.09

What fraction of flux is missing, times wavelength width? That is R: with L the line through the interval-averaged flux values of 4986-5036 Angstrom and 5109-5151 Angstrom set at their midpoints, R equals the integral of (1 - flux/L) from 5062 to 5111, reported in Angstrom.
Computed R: -2.1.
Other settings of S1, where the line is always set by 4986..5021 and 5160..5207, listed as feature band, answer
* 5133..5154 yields -1.7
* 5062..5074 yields -1.3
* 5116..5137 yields -2.2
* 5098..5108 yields -1.5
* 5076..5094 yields -1.6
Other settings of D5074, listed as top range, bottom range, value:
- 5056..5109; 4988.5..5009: 1.11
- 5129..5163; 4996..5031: 1.13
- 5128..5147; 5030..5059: 1.07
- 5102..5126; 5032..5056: 1.07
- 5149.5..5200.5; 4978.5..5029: 1.05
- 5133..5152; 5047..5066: 1.07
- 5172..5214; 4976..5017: 1.07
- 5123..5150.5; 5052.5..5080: 1.04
